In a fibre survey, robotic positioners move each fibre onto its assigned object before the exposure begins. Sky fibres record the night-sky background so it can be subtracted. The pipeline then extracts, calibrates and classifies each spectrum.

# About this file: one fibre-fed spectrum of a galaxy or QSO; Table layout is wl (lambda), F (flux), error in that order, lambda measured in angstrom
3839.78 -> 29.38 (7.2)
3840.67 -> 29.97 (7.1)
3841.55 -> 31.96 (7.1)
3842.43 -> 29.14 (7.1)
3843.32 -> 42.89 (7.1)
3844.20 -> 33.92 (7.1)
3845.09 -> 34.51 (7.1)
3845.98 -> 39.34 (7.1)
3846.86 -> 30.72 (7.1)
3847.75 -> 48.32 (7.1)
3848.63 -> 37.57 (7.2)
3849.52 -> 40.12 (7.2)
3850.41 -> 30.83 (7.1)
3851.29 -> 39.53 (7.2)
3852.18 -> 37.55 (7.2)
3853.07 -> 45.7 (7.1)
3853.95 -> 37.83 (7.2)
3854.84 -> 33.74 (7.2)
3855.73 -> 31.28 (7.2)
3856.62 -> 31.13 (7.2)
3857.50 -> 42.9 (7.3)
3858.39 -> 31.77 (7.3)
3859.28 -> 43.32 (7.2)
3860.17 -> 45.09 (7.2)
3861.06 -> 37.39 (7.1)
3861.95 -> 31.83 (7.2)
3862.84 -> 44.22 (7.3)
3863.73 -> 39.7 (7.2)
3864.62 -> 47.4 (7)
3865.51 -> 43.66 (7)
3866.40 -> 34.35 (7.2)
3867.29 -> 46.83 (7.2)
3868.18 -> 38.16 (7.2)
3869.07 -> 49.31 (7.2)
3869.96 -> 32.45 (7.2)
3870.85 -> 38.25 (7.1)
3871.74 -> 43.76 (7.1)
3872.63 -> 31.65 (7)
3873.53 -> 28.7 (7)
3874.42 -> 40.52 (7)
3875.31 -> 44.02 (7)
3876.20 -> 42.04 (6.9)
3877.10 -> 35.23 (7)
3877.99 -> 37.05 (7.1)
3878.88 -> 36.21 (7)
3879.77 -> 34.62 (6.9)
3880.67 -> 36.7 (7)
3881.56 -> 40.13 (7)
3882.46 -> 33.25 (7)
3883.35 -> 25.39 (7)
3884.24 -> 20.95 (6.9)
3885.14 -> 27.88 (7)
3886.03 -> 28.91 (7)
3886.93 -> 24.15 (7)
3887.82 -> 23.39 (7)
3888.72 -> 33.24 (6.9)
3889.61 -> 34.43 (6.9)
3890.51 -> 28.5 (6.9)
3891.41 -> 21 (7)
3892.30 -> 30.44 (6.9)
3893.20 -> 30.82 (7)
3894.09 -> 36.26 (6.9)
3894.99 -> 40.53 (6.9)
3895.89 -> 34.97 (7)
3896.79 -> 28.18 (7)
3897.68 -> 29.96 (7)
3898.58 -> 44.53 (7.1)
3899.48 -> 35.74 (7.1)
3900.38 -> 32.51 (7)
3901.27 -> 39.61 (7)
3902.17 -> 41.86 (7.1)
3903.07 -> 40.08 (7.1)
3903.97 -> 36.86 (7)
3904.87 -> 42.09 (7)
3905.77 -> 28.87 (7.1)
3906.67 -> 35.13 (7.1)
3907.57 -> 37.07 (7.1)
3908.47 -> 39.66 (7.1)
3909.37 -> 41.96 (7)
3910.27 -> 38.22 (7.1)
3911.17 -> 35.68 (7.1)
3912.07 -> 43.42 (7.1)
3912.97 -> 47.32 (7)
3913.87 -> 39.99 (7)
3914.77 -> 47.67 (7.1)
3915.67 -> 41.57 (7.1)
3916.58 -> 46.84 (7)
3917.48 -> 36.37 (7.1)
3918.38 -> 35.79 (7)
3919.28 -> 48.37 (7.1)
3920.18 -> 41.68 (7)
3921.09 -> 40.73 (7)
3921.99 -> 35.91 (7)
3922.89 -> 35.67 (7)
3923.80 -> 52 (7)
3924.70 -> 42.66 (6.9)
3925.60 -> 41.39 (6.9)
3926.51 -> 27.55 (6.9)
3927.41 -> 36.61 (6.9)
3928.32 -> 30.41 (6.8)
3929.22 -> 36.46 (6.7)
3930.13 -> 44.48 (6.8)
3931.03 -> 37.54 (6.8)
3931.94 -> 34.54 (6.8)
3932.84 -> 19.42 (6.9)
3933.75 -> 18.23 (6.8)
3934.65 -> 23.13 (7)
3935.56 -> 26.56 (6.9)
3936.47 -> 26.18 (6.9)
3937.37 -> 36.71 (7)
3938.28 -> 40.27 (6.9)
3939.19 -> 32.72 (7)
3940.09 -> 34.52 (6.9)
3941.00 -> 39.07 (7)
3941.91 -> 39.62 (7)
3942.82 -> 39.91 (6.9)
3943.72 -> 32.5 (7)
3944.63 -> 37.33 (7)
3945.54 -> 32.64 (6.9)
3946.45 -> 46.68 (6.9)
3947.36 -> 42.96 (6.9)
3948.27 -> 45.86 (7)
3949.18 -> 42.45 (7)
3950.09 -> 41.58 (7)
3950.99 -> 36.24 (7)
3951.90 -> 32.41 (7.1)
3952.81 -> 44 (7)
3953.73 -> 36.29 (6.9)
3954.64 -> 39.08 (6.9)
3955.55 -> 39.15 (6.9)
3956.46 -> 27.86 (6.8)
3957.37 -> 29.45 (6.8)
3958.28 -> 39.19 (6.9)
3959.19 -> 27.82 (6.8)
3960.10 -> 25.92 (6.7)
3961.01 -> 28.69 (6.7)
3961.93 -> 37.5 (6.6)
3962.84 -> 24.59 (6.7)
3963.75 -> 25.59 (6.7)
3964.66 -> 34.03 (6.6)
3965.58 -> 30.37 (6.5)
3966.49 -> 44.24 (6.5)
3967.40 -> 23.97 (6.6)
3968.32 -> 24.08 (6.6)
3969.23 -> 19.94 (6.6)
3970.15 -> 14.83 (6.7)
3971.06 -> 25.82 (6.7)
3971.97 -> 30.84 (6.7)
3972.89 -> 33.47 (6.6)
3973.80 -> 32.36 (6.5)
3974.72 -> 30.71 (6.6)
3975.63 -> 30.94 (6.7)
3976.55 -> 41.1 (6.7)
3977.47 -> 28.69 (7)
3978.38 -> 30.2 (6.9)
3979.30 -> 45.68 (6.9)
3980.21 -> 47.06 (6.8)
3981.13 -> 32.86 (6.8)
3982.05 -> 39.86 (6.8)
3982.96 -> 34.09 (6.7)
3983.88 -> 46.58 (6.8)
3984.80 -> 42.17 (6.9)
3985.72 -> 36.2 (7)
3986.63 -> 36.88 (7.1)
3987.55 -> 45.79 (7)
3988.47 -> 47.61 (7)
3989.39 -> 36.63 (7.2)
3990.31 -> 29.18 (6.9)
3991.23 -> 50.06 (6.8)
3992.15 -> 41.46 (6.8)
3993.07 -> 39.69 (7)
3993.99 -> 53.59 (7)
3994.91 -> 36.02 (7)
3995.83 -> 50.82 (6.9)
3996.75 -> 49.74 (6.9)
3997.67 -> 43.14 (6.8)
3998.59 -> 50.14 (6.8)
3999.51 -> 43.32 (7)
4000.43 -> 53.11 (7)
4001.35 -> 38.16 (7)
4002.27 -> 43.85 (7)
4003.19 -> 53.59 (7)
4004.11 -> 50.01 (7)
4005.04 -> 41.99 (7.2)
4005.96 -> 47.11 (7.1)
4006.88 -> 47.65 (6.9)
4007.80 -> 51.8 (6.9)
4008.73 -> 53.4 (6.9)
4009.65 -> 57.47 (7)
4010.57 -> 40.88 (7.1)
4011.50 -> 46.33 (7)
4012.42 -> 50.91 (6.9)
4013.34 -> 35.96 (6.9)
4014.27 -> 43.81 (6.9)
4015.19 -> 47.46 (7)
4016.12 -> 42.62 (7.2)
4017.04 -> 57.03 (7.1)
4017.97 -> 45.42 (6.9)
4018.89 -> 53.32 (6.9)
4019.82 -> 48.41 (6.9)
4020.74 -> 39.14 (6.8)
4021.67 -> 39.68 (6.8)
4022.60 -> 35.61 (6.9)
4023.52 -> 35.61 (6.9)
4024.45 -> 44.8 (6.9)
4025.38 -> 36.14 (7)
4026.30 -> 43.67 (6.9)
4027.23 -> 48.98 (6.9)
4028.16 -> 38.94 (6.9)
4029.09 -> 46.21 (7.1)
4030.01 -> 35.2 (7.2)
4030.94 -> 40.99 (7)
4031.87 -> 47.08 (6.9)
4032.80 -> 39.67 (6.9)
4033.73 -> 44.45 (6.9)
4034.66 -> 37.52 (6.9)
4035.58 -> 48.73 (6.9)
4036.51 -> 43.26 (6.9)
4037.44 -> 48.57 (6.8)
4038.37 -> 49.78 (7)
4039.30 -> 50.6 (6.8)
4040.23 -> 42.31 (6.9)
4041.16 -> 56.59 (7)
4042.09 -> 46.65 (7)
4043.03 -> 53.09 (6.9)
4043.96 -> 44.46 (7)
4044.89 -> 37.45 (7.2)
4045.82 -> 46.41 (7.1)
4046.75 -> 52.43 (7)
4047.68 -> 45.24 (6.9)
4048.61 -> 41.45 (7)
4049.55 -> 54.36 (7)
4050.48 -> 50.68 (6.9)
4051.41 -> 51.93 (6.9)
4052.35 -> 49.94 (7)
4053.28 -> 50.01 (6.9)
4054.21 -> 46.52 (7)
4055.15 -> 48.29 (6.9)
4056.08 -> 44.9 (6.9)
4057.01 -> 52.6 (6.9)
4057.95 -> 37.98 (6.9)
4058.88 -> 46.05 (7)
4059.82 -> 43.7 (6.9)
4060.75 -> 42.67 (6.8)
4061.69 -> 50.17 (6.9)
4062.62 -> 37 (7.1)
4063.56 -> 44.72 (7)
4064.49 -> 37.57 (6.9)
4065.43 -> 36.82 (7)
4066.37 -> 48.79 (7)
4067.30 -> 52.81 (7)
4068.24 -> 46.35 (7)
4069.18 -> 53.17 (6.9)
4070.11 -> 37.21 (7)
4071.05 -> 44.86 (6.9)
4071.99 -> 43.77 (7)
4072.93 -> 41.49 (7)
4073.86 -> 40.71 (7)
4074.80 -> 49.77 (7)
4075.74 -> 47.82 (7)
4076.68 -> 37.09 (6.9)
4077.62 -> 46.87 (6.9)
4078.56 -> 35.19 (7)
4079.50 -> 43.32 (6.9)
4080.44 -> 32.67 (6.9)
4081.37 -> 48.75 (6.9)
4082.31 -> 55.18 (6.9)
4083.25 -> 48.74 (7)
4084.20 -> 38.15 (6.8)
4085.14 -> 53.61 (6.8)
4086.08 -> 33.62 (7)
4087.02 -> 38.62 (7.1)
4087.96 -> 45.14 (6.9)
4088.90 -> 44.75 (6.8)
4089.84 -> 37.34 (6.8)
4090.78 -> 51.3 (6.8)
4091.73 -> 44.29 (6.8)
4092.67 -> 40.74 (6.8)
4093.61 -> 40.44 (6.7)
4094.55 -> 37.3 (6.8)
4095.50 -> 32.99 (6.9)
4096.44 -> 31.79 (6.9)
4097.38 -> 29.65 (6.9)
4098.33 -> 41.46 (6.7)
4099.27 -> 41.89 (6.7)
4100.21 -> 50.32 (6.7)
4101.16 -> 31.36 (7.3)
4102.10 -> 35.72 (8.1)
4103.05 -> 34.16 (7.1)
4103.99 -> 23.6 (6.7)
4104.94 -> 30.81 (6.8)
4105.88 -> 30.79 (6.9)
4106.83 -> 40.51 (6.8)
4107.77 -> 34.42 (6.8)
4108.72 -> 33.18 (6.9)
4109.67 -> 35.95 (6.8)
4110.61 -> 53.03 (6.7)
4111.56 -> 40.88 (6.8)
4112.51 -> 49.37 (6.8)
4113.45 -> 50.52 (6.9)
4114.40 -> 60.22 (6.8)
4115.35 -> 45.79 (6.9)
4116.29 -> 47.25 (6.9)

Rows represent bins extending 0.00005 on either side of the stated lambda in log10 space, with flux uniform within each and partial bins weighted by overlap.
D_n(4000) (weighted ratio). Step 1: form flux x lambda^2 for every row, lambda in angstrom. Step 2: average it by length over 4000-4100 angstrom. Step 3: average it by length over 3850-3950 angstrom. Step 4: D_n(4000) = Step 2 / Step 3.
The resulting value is 1.3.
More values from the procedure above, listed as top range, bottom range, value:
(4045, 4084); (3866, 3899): 1.45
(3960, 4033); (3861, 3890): 1.20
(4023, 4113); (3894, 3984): 1.29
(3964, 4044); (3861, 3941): 1.22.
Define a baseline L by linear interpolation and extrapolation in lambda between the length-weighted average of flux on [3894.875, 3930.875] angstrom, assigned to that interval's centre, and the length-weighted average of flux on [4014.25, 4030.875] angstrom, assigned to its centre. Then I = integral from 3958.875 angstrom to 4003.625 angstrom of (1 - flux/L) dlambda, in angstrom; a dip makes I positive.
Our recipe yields 5.08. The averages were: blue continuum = 38.9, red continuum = 43.4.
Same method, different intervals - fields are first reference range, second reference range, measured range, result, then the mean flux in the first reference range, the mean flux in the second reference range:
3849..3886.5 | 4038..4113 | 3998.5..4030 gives -3.1 angstrom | 37.2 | 43.2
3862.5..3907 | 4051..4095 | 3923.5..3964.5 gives 3.5 angstrom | 35.5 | 44.3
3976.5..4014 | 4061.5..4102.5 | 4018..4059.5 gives -2.3 angstrom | 43.7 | 42.3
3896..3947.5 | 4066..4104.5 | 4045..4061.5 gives -2.6 angstrom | 37.2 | 41.7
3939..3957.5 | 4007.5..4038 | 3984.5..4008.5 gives -1.4 angstrom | 38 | 44.5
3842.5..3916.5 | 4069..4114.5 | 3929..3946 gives 2.1 angstrom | 36.8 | 41.1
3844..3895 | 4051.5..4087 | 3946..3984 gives 5.7 angstrom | 36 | 44.6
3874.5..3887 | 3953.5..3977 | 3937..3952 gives -3.4 angstrom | 33.8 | 30.6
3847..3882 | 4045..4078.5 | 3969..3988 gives 3.5 angstrom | 38.7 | 45.6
